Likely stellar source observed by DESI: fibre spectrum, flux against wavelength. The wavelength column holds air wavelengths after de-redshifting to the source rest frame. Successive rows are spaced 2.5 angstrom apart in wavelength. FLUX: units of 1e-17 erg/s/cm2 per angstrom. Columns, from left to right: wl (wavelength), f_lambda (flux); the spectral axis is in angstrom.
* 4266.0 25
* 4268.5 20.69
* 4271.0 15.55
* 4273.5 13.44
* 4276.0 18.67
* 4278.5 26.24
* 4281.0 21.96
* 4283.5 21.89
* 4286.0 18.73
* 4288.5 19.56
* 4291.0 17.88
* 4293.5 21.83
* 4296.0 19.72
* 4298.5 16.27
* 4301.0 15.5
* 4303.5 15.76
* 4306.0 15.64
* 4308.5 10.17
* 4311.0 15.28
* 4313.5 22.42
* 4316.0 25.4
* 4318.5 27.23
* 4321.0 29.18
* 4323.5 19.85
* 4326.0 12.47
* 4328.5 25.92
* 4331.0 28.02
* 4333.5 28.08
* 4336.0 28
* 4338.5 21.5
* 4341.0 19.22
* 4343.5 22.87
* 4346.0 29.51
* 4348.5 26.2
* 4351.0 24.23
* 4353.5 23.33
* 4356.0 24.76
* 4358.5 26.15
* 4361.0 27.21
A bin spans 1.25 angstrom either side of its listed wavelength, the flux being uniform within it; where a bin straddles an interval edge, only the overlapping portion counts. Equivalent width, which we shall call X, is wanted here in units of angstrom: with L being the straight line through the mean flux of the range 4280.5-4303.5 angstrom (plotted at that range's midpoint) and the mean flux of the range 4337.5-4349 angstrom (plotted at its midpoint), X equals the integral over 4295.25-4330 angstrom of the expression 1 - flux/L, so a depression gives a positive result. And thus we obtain 2.6 angstrom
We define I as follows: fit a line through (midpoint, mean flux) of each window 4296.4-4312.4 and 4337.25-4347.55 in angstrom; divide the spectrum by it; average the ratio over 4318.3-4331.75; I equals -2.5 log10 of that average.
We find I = -0.195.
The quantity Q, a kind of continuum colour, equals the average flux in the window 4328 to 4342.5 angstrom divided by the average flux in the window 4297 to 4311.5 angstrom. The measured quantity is 1.7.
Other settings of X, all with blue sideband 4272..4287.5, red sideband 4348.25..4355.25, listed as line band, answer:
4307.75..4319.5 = 0.9 angstrom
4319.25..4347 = -1.0 angstrom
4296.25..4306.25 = 2.4 angstrom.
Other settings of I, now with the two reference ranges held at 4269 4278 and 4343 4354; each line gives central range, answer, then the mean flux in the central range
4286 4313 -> 0.17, 17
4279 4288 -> -0.16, 21.2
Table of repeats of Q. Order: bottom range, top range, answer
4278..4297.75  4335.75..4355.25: 1.17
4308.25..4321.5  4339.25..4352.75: 1.10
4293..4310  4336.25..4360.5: 1.51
